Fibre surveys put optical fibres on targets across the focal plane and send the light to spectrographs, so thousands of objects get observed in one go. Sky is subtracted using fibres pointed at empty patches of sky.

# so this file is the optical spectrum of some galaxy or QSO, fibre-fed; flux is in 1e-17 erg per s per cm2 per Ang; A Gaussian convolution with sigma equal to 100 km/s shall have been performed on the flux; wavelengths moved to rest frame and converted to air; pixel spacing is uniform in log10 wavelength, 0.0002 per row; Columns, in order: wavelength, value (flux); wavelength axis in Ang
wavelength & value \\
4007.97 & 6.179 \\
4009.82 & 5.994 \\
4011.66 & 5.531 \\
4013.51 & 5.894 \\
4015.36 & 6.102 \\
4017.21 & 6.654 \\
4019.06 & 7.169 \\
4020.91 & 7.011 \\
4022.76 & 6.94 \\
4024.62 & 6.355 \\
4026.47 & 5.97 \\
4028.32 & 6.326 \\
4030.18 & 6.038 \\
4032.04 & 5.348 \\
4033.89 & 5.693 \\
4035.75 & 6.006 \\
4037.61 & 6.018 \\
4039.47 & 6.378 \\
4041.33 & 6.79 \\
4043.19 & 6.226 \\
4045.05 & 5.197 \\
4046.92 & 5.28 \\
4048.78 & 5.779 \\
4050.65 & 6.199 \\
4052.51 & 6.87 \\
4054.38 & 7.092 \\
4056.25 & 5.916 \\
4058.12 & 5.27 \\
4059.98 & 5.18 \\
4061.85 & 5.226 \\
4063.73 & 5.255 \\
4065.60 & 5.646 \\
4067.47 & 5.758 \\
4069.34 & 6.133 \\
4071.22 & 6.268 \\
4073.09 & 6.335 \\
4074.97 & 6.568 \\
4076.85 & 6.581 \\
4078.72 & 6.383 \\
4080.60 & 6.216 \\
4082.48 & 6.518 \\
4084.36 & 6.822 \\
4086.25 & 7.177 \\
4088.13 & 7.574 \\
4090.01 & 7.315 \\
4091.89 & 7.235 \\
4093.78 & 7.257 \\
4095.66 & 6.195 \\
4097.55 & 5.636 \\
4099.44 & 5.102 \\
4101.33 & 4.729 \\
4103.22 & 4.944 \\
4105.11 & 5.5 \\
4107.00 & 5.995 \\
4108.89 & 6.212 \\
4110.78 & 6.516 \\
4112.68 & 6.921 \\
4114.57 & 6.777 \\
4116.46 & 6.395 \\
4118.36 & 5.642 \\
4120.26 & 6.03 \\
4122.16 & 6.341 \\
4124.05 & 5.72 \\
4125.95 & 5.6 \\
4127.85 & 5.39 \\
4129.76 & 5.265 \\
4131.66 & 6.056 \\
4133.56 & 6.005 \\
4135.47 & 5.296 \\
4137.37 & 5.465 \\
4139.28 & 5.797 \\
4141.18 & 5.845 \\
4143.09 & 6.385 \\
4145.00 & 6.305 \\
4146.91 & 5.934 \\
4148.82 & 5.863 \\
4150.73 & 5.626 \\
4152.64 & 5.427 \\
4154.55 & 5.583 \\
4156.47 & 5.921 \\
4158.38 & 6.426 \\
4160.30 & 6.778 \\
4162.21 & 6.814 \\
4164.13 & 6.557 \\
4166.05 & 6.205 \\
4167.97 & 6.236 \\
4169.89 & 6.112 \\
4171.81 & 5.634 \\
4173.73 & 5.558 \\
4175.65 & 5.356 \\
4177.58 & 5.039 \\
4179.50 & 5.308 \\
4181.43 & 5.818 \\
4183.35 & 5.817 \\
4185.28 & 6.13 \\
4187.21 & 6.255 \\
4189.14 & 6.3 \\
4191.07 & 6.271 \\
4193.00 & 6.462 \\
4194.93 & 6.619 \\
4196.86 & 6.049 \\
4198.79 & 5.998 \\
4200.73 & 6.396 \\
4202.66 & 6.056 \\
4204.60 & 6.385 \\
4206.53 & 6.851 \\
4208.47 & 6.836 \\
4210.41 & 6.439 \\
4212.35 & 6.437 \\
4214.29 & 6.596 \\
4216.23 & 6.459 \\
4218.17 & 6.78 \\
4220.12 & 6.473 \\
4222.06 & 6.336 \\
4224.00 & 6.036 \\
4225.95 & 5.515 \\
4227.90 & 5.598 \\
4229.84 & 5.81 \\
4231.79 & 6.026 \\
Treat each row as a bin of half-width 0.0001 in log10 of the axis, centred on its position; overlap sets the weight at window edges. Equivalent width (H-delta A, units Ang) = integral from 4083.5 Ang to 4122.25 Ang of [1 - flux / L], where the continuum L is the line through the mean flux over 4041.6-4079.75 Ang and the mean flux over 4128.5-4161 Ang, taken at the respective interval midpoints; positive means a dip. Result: -2.5 Ang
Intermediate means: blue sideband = 5.97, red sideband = 5.87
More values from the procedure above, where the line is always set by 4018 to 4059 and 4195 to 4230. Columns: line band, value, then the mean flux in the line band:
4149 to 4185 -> 2.09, 5.9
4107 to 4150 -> 1.75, 5.99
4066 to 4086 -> -0.53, 6.37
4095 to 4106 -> 1.58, 5.32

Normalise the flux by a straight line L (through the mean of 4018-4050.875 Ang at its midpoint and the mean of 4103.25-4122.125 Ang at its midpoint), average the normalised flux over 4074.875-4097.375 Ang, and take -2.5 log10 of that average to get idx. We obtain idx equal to -0.11 mag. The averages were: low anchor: 6.15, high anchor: 6.16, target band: 6.79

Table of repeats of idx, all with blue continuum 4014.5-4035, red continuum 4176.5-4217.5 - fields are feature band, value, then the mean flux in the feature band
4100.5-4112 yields 0.11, 5.69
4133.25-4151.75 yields 0.07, 5.85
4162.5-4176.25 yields 0.04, 6.01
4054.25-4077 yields 0.08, 5.88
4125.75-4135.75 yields 0.12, 5.62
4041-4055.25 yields 0.03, 6.15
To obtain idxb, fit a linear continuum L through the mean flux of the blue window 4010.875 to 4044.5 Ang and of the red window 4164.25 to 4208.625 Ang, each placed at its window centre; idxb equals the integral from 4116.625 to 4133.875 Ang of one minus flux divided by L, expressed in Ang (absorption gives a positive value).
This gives 0.9 Ang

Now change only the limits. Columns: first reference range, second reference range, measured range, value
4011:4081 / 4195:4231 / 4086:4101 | -1.1 Ang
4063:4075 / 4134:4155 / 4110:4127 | -1.0 Ang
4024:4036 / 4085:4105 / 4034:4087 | 0.1 Ang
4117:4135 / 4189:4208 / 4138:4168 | -0.5 Ang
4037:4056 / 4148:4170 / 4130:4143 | 0.8 Ang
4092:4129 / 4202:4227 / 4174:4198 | 1.3 Ang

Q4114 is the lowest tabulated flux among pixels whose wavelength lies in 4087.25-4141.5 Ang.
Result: 4.729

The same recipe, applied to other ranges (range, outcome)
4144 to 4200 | 5.039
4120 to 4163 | 5.265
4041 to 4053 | 5.197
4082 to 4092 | 6.518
